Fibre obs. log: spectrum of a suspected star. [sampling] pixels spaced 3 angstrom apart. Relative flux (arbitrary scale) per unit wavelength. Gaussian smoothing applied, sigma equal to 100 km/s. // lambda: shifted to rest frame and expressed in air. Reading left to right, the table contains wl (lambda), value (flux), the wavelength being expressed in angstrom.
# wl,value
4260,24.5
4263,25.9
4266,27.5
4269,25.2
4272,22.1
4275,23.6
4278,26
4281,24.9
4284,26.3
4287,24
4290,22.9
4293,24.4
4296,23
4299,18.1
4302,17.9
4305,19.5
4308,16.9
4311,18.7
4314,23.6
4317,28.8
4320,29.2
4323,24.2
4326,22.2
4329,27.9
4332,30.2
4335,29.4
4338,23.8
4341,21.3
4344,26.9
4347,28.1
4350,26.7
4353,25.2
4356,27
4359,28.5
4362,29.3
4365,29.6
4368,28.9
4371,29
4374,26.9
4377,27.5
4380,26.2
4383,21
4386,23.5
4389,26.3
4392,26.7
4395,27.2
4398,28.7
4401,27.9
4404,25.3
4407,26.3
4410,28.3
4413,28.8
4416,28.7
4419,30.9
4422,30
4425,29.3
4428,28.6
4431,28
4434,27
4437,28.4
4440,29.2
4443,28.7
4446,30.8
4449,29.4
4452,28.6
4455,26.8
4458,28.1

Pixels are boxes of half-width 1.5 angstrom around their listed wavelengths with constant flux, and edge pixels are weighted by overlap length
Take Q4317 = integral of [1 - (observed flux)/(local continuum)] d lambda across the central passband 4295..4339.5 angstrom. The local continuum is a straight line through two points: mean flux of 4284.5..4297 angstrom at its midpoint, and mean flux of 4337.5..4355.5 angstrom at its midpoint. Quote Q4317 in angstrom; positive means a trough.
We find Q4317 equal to 2.0 angstrom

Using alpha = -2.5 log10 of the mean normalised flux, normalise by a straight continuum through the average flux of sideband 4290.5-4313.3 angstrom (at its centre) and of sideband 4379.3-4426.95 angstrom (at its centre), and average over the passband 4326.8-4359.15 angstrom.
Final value -0.163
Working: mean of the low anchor 20.1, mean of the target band 26.6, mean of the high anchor 27.2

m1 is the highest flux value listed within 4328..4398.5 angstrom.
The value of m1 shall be 30.2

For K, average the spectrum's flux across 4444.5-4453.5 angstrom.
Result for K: 29.6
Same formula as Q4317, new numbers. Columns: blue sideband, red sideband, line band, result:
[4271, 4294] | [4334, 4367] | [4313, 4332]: -0.40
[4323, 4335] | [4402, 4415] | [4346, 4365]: -0.48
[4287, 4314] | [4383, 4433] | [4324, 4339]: -2.73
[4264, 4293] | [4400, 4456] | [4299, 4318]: 3.75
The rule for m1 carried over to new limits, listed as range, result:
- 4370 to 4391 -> 29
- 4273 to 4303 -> 26.3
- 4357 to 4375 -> 29.6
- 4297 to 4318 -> 28.8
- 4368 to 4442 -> 30.9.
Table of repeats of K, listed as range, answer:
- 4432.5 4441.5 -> 28.2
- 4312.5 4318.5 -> 26.2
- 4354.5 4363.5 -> 28.3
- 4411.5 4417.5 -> 28.8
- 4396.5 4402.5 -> 28.3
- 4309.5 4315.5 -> 21.2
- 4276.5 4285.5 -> 25.7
